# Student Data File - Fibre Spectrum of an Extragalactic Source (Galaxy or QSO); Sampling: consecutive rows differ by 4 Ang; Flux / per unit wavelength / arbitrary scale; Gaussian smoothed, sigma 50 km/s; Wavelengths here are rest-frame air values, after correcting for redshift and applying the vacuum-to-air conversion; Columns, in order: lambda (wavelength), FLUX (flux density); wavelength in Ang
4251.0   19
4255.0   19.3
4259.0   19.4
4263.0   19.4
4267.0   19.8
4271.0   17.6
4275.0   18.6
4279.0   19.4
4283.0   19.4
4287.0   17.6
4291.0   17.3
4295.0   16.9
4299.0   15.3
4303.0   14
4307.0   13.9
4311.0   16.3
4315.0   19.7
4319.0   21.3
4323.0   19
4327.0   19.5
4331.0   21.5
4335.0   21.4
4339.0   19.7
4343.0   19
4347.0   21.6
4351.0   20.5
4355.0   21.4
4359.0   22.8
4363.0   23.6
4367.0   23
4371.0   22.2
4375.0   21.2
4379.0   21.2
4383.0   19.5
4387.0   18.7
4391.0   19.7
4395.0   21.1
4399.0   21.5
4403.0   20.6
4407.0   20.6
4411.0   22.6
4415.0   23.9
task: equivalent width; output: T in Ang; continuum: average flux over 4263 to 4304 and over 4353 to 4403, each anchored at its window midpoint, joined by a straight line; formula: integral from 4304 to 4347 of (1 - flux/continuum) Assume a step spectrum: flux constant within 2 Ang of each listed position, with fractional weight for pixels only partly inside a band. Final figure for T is 0.5 Ang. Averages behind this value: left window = 17.8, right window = 21.3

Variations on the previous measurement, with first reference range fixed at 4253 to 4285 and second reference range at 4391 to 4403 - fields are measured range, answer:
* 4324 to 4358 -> -0.8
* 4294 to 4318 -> 4.2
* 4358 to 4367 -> -1.2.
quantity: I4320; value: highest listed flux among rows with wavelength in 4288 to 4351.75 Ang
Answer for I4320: 21.6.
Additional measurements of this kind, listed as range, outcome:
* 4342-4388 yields 23.6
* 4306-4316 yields 19.7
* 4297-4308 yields 15.3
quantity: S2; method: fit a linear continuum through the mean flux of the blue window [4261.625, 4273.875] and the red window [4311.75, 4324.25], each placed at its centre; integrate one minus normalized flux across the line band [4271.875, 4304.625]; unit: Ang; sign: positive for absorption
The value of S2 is 3.1 Ang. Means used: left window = 18.9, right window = 19.7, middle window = 17.4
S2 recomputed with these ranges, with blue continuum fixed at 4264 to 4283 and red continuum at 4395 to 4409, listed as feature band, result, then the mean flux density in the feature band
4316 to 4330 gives -0.2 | 20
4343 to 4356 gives -0.5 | 20.8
